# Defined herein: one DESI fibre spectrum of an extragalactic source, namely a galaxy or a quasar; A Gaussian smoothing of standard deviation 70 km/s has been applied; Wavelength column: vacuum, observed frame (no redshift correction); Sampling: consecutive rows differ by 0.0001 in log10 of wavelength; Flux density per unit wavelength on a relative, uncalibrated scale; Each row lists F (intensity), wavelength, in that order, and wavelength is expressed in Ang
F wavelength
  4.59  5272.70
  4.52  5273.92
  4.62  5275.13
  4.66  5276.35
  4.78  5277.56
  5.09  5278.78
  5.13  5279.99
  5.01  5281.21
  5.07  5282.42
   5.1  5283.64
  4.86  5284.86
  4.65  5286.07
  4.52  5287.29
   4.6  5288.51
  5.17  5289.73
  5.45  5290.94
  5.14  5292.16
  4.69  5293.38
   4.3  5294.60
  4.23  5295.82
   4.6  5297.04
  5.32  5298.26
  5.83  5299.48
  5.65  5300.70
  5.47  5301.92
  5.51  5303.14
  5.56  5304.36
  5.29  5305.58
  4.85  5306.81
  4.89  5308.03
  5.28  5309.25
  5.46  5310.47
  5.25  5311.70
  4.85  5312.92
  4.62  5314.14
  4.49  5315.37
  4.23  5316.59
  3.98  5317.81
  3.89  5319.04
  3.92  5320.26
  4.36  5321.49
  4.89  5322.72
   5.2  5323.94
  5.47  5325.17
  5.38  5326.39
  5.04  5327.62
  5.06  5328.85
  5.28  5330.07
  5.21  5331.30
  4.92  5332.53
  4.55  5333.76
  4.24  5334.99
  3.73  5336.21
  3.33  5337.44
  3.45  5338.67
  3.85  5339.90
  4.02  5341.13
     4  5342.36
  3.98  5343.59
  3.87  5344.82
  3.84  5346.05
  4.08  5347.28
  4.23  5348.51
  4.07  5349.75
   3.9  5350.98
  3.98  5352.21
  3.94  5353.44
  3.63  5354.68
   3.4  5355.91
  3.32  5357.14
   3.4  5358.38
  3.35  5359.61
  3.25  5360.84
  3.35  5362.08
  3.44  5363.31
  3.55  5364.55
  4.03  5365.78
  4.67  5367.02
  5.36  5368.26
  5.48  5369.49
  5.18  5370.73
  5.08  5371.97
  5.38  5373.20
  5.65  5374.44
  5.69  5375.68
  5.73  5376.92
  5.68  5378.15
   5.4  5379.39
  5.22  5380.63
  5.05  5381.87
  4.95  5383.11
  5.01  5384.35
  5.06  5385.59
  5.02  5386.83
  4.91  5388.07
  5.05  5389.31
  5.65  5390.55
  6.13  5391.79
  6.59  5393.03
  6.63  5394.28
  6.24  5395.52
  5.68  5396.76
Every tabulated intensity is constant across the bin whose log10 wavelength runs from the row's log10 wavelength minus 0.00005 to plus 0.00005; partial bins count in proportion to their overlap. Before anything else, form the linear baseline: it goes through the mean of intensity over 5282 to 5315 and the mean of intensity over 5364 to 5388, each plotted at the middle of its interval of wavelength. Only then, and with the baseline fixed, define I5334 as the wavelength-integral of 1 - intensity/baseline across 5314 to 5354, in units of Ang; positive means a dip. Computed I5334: 5.9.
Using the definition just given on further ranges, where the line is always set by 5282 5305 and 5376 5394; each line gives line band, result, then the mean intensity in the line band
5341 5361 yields 5.6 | 3.79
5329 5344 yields 2.8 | 4.24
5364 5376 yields 0.8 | 5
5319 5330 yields 0.6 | 4.87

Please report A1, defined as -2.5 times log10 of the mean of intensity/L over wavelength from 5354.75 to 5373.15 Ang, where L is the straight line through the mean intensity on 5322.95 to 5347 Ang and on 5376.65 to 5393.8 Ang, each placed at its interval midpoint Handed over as 0.22 mag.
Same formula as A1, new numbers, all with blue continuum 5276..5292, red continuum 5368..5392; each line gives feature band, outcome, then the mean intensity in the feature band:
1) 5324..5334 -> 0.00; 5.14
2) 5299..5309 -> -0.07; 5.37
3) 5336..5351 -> 0.31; 3.87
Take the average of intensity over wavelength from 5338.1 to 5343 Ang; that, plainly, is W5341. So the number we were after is 3.83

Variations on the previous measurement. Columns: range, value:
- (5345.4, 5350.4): 4.05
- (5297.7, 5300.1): 5.58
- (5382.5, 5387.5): 5.01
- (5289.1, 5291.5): 5.31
